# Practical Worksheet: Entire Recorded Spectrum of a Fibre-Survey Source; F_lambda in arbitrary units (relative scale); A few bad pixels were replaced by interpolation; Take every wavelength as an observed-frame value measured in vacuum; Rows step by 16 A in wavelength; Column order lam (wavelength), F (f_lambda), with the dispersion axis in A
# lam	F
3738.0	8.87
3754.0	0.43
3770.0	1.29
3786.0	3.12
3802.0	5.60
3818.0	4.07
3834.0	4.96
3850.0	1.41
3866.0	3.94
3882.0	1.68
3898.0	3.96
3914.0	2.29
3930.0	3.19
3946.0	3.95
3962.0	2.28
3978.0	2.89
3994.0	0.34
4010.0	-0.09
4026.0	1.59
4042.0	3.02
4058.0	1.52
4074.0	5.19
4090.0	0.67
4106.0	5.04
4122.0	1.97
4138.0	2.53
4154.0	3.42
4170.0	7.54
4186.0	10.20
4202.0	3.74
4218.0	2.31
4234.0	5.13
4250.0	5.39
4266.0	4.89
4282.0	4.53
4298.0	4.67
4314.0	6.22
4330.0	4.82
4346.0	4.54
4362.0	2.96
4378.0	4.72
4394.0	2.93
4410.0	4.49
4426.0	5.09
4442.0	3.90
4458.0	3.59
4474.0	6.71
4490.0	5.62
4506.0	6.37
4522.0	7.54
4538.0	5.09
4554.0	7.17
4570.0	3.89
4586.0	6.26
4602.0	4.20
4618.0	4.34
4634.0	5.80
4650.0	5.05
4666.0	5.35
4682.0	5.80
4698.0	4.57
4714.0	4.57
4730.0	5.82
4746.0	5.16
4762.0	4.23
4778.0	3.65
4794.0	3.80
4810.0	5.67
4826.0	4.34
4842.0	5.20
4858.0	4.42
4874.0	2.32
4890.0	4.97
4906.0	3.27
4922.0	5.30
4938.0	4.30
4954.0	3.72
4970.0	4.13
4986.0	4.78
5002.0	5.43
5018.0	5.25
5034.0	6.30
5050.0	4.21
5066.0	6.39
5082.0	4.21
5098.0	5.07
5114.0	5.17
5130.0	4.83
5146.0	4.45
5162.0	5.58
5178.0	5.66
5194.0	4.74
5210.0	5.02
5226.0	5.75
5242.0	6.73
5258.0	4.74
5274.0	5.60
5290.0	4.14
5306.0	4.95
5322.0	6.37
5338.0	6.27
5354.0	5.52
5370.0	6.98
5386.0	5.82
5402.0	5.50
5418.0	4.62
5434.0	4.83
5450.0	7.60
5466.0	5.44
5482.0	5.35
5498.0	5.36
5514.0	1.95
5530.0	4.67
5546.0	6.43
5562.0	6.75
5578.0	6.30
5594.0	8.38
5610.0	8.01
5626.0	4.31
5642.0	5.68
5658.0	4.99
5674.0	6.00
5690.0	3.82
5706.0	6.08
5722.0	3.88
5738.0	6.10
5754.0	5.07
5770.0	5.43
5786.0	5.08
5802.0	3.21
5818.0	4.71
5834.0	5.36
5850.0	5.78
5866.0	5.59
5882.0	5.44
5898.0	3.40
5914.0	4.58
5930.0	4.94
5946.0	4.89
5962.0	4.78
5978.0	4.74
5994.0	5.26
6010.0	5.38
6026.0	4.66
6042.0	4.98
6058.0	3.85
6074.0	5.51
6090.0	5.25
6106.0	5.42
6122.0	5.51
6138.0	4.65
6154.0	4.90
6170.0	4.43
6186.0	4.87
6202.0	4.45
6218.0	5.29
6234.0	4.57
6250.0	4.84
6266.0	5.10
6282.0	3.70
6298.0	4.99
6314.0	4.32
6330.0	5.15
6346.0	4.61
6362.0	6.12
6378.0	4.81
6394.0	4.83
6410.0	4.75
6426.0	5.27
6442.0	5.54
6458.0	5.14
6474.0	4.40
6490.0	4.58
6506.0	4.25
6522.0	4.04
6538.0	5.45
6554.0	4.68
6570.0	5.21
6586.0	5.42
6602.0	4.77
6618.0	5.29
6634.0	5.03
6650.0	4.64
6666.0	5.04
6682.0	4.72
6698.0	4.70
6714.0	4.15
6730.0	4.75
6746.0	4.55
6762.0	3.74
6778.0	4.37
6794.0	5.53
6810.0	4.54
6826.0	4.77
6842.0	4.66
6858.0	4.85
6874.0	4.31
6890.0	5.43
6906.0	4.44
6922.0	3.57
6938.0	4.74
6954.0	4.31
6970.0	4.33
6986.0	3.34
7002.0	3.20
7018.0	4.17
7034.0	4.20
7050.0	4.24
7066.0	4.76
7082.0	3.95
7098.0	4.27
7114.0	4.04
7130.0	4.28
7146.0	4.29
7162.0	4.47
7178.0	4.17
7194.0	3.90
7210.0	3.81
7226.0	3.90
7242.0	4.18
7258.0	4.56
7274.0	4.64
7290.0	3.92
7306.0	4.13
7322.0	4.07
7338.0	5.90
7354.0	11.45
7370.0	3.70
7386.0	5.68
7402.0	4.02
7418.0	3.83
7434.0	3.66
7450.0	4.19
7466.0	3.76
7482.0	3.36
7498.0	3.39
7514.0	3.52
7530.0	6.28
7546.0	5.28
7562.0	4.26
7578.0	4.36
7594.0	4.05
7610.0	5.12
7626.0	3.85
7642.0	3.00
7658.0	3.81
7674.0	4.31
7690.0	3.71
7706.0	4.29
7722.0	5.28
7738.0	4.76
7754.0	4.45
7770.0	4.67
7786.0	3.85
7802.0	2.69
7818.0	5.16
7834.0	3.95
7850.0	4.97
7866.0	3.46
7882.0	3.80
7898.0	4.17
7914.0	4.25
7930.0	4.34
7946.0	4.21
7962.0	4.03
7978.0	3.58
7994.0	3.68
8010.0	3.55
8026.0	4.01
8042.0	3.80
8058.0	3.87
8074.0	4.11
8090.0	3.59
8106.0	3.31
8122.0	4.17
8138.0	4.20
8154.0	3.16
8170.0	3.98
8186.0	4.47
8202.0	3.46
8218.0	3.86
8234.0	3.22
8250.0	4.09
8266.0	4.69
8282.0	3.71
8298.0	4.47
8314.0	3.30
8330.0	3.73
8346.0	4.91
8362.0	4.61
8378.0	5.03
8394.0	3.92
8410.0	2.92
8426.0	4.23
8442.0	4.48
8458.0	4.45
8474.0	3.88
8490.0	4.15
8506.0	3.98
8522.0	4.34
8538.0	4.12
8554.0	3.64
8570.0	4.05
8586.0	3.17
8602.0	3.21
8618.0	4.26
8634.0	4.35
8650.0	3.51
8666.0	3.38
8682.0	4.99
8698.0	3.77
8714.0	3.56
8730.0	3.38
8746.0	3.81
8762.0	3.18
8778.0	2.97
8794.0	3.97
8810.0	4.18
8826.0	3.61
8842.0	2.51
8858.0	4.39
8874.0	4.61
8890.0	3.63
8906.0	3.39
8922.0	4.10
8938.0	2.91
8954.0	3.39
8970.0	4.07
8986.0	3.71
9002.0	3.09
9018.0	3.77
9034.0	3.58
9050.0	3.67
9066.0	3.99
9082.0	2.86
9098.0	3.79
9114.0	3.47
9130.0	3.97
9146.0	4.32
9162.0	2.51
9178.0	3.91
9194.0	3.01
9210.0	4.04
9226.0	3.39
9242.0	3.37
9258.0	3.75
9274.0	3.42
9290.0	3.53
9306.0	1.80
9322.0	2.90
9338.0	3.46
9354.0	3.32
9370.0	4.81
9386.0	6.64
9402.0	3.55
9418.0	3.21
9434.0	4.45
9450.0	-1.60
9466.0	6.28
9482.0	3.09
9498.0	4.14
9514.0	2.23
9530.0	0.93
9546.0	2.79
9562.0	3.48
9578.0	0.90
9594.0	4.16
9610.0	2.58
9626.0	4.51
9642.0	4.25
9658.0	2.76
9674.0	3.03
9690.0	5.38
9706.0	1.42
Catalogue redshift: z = 0.120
